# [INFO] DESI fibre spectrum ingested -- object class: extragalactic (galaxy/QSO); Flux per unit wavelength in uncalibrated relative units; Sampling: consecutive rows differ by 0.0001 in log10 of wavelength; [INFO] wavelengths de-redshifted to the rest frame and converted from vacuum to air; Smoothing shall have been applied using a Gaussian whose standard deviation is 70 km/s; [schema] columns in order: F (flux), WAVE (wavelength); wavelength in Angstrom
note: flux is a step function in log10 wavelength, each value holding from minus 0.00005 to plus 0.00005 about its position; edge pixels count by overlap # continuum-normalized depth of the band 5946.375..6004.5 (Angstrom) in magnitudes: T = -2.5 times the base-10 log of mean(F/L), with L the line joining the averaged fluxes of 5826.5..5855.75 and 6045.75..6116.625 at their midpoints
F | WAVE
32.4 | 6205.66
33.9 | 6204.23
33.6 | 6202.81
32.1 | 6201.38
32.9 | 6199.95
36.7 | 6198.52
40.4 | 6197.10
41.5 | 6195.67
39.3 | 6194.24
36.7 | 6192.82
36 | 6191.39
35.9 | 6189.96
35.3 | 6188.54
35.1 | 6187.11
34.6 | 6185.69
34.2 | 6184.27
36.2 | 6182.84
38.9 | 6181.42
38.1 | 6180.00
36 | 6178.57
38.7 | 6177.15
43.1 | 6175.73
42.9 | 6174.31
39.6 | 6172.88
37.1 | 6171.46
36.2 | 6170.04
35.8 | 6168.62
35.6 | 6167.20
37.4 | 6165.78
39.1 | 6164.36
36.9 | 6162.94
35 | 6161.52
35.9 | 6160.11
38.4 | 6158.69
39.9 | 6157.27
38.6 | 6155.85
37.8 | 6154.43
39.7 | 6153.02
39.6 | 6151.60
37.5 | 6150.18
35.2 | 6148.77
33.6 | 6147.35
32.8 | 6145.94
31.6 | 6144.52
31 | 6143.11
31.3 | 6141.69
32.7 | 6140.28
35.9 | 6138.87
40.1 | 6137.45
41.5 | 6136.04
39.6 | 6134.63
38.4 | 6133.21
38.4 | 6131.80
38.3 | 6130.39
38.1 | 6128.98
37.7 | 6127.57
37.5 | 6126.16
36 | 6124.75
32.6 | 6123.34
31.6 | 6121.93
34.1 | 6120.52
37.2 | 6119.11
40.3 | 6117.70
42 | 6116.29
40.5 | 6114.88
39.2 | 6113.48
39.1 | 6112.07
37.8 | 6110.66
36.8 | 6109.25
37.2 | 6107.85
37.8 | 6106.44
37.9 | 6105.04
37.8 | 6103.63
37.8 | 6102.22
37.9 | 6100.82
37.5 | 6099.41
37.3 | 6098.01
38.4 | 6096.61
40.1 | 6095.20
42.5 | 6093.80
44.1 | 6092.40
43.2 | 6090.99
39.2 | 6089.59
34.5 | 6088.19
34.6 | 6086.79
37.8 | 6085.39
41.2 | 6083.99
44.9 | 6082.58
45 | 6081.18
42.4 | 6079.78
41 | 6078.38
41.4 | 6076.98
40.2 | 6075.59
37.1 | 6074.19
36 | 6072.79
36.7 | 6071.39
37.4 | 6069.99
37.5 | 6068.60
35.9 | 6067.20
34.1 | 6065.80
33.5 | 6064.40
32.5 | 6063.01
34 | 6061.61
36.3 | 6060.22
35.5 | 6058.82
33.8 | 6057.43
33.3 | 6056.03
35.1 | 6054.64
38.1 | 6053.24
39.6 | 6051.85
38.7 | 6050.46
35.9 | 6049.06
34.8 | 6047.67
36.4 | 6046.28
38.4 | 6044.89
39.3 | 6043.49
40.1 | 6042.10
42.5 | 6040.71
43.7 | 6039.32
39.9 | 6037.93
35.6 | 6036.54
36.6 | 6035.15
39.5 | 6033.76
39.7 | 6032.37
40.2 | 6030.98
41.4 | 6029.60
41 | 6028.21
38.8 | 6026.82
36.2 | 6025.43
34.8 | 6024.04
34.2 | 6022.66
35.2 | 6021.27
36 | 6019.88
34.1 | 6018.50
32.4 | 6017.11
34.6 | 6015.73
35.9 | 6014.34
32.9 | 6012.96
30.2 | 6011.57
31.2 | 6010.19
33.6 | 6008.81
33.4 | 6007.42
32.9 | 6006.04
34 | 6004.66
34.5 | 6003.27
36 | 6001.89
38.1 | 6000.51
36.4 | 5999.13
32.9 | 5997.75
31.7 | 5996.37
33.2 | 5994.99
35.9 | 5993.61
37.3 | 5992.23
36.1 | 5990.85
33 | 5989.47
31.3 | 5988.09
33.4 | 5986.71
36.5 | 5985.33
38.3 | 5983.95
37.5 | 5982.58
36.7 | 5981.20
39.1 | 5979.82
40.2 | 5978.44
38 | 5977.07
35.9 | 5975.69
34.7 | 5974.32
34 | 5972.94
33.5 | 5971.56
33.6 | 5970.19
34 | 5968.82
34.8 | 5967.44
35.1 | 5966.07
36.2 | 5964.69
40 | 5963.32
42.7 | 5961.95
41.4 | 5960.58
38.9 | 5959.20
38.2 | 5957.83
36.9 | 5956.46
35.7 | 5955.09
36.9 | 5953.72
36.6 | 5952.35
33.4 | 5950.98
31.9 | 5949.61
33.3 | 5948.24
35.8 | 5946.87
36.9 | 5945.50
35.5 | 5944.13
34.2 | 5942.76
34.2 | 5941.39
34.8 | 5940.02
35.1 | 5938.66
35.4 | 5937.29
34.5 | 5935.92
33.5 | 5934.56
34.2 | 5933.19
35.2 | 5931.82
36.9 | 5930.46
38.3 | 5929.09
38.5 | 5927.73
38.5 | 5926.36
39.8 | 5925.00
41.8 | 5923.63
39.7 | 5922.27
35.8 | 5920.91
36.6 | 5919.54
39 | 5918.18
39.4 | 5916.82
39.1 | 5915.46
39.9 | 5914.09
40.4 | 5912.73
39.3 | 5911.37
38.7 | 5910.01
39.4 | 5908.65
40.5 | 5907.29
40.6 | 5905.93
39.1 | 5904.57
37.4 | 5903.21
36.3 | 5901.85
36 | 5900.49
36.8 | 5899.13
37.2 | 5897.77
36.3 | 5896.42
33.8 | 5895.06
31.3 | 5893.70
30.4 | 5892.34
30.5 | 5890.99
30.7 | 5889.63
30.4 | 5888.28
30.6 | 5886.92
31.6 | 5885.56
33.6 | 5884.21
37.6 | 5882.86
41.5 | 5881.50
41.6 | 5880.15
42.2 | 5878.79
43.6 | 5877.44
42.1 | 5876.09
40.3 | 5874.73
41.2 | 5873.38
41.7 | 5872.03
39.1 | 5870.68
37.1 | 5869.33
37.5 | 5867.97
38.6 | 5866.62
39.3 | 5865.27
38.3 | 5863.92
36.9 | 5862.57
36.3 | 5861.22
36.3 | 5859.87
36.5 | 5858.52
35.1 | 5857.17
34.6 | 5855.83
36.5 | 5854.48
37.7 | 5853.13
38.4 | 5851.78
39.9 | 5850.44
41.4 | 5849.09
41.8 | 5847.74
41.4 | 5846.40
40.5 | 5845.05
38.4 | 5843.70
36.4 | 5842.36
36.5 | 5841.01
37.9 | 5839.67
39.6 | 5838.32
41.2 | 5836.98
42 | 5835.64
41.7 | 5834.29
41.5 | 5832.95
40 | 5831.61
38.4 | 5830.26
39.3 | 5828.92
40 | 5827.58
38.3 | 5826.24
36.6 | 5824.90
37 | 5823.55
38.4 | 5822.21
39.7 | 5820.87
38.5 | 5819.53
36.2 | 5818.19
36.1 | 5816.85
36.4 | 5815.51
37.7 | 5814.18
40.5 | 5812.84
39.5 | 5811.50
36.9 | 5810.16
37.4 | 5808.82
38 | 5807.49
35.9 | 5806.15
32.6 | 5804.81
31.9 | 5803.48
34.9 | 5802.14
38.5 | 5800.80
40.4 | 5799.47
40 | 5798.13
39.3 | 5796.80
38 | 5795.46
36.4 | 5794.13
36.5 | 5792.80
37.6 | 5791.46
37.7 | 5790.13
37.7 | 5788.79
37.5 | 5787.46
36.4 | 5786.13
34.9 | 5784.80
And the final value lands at 0.08 mag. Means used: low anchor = 39.4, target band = 35.9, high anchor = 38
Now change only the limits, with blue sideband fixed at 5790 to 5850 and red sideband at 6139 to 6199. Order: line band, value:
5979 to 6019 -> 0.09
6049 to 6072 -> 0.05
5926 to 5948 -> 0.07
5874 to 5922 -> 0.02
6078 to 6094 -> -0.10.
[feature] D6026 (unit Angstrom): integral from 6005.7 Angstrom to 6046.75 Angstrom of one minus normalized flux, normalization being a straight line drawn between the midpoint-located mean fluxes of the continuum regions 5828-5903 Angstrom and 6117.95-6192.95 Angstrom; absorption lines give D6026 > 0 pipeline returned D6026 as 0.5 Angstrom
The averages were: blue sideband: 37.7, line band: 36.7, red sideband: 36.8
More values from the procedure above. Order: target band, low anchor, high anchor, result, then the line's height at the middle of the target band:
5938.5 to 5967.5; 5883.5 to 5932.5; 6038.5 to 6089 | 0.5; 37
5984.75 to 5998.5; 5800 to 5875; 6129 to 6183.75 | 1.3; 37.7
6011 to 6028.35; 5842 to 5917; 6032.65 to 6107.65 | 1.4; 38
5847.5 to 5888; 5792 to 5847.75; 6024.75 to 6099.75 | 0.1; 38.3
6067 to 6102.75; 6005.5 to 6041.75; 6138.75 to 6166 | -3.1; 36.2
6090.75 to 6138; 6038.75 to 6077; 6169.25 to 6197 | -1.4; 37.3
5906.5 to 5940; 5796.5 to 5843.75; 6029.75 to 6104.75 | 0.3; 38.2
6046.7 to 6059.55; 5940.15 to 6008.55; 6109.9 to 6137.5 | 0.3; 36.9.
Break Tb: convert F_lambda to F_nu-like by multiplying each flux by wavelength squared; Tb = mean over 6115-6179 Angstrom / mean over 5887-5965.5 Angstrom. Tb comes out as 1.09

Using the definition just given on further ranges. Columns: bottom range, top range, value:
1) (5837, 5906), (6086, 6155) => 1.09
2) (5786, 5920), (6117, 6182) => 1.08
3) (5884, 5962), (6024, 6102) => 1.10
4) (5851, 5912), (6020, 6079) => 1.07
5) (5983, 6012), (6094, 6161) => 1.13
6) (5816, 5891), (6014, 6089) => 1.05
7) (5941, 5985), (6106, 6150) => 1.06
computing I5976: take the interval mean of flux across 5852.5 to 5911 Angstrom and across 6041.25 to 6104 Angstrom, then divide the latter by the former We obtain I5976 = 1.03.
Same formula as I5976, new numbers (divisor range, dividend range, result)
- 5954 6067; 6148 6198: 1.04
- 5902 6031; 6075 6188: 1.04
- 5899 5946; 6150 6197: 1.01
